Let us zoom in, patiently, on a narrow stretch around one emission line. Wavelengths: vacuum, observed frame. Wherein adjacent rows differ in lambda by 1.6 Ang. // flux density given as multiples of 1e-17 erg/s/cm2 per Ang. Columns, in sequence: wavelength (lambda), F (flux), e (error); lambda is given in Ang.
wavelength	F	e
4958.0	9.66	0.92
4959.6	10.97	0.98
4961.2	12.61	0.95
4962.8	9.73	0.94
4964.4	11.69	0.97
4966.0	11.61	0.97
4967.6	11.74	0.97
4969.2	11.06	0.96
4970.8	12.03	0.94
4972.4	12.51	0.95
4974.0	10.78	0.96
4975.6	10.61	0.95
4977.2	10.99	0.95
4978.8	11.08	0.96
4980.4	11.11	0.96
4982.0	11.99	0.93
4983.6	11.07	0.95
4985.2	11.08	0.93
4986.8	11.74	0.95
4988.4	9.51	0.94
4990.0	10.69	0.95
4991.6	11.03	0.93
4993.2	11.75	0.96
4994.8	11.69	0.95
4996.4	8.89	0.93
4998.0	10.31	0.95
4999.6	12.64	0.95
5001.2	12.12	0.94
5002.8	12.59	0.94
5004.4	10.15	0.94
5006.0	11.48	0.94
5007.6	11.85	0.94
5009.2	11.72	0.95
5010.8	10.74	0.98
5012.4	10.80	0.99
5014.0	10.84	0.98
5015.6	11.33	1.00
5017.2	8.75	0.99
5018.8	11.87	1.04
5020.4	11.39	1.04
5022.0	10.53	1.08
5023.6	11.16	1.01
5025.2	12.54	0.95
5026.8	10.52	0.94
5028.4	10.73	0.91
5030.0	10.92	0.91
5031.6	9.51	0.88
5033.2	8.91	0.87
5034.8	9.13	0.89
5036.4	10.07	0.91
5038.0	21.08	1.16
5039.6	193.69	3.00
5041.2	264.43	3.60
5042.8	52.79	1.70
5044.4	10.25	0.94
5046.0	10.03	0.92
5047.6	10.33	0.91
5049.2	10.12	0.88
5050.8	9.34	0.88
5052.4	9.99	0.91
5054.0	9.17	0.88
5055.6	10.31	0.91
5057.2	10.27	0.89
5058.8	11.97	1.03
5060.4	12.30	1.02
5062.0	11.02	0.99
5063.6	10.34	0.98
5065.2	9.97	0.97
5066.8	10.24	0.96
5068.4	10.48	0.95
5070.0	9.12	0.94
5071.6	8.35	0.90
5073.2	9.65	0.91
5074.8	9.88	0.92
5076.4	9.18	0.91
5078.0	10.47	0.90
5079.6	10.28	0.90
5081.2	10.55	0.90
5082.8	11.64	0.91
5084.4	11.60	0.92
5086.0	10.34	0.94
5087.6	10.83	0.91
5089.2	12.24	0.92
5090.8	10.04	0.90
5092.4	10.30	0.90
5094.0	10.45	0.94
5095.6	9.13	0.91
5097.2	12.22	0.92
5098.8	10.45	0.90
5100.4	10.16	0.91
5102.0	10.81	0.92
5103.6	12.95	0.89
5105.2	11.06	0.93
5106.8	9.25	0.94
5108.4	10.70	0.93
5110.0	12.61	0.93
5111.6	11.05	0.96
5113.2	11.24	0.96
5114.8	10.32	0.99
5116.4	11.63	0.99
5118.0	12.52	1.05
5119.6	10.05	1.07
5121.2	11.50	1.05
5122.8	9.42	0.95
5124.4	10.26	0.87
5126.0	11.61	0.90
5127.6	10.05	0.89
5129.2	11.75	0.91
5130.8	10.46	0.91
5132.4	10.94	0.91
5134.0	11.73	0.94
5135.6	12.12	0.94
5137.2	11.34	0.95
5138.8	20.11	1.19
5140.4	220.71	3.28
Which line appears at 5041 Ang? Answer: H-beta 4861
